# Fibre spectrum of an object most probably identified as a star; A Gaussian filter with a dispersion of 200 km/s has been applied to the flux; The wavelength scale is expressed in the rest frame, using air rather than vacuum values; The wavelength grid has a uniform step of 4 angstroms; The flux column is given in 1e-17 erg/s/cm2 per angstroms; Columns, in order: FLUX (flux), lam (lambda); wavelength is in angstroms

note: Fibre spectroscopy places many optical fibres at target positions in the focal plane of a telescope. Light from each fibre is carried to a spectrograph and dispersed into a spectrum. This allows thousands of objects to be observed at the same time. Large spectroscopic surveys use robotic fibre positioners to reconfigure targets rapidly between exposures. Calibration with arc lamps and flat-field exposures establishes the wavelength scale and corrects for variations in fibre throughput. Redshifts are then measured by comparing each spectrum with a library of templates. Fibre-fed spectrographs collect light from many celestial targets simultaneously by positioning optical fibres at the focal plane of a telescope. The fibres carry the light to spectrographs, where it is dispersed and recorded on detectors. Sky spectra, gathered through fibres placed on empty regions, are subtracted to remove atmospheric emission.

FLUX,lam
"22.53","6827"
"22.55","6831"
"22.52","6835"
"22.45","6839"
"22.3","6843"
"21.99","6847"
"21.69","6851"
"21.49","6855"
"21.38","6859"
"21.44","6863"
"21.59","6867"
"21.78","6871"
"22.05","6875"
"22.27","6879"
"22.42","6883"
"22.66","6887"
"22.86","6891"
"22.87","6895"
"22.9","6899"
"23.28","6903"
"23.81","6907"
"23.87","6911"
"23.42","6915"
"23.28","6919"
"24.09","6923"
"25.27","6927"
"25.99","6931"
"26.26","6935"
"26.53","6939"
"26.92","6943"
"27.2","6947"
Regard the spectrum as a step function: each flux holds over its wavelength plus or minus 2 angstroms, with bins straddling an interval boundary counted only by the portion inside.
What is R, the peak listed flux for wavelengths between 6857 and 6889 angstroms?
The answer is 22.66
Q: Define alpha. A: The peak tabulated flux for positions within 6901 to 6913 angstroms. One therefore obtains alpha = 23.87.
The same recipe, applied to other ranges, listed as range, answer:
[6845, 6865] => 21.99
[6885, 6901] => 22.9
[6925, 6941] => 26.53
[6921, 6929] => 25.27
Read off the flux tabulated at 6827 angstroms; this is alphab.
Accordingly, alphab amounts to 22.53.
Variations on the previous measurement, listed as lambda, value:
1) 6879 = 22.27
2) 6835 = 22.52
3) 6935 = 26.26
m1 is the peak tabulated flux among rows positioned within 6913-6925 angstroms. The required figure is 24.09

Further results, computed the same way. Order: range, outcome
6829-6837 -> 22.55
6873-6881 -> 22.27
